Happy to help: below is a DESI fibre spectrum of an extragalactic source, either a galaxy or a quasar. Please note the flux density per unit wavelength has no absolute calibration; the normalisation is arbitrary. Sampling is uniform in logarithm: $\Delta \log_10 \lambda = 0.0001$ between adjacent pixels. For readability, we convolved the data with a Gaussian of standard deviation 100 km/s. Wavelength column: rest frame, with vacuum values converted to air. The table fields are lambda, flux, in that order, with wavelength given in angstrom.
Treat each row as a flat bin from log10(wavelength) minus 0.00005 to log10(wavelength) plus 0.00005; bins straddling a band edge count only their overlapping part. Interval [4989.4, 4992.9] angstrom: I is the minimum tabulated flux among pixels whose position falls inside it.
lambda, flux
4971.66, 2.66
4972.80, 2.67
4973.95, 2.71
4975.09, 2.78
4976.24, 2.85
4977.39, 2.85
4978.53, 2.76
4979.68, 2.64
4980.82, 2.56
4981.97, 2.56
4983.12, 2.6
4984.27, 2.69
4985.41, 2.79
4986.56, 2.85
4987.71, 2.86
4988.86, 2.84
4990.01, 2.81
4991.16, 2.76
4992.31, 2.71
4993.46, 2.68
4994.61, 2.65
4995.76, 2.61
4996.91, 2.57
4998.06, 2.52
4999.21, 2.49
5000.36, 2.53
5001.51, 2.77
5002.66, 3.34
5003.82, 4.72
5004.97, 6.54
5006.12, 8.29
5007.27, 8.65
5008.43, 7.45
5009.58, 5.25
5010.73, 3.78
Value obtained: 2.71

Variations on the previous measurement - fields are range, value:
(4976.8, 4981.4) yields 2.56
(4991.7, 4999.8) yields 2.49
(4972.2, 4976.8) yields 2.67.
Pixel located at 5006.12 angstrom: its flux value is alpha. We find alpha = 8.29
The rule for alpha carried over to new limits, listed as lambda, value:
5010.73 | 3.78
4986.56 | 2.85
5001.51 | 2.77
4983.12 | 2.6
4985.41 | 2.79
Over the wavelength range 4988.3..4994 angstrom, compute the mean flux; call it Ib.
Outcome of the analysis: 2.76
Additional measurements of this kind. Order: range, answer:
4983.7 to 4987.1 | 2.78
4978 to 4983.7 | 2.62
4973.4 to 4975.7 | 2.75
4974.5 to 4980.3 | 2.78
